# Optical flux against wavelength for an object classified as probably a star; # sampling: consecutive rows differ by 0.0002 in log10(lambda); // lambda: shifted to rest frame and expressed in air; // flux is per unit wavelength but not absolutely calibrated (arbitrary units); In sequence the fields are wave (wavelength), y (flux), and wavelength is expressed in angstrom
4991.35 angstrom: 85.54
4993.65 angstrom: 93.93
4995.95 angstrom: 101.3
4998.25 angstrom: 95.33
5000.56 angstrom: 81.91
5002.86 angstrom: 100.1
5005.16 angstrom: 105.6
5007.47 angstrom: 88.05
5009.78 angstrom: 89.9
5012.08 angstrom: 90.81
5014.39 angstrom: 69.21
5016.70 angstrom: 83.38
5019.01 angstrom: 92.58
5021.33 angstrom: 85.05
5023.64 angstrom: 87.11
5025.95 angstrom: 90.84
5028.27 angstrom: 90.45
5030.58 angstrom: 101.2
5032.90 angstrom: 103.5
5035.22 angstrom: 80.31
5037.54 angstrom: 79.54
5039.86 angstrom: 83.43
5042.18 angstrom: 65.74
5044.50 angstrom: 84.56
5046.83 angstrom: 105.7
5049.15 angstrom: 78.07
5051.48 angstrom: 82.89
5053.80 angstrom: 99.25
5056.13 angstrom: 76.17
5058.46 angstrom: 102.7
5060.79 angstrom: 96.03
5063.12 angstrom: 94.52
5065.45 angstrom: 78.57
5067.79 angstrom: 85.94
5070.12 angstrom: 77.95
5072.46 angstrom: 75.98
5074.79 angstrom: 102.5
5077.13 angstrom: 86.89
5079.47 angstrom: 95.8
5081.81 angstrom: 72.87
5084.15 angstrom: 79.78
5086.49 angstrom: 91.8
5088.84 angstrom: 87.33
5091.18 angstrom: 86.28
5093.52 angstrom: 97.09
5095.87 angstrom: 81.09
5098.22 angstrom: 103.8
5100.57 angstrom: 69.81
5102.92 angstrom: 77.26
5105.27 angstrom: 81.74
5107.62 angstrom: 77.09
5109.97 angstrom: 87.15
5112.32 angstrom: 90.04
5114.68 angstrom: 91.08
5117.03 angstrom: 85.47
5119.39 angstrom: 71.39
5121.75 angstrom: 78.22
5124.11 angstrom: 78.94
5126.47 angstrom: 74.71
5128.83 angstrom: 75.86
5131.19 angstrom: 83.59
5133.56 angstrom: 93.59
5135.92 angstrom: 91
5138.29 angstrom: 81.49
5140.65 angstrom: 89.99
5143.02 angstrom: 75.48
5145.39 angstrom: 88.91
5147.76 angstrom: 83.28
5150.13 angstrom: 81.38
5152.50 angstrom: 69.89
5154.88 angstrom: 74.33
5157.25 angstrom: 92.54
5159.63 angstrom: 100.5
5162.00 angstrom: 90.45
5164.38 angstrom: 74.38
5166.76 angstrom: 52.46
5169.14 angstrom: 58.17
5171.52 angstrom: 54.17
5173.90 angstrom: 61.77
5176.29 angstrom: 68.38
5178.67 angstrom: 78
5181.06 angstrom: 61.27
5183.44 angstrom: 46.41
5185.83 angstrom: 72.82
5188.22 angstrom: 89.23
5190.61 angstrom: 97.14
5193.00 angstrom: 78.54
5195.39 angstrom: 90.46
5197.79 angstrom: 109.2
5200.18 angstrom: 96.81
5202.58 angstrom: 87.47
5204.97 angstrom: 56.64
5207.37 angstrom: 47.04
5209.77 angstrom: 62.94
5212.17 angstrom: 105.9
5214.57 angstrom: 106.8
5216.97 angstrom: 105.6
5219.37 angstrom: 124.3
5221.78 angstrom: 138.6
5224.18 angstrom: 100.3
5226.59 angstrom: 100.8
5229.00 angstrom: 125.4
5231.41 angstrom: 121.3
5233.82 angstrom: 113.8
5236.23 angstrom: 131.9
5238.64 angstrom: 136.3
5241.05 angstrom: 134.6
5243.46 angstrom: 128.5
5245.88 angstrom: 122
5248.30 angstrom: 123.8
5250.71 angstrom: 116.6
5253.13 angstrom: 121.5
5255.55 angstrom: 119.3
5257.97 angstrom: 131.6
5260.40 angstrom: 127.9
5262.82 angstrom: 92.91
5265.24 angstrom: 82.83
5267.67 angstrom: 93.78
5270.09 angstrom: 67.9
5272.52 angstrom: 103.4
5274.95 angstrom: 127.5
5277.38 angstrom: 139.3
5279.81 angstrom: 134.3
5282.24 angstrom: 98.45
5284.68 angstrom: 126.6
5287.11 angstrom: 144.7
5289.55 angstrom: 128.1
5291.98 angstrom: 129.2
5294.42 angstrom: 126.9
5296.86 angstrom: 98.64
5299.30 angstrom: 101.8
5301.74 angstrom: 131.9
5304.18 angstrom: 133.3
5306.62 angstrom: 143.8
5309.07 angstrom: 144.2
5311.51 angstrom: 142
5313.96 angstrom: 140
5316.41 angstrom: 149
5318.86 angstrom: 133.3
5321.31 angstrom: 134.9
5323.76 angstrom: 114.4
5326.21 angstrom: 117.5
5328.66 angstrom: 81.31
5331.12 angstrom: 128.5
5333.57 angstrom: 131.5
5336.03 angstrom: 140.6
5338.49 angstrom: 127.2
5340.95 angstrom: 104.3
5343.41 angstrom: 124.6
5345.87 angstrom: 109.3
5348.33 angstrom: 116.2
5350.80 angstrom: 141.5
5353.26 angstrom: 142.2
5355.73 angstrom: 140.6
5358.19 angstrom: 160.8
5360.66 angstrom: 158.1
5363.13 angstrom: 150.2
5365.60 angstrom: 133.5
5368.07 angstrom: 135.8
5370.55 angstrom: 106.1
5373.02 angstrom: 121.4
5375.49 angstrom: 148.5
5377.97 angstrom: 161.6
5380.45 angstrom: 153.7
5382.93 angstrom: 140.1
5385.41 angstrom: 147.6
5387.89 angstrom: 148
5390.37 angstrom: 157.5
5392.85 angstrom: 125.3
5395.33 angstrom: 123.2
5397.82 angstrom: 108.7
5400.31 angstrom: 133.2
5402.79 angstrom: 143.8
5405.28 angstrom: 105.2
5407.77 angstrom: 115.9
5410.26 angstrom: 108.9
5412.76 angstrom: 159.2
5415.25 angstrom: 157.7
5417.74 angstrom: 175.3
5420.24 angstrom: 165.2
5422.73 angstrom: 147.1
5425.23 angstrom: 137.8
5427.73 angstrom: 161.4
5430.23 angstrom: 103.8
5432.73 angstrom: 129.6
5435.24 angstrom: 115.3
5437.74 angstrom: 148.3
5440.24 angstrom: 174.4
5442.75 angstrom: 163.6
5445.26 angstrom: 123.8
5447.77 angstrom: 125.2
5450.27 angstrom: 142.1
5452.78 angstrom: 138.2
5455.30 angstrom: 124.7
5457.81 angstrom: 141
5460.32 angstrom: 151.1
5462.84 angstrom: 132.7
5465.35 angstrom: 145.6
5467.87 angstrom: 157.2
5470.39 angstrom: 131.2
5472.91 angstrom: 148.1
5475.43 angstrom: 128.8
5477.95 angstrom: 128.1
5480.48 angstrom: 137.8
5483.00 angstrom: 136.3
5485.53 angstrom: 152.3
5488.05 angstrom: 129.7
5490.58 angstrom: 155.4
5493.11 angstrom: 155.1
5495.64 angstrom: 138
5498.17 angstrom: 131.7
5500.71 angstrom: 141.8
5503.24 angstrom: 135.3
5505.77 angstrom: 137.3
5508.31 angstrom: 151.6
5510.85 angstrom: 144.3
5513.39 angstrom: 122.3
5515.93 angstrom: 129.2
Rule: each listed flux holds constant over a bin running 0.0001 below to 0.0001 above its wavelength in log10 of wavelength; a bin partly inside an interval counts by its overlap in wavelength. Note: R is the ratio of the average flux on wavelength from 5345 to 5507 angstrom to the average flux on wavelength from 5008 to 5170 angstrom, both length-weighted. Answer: 1.6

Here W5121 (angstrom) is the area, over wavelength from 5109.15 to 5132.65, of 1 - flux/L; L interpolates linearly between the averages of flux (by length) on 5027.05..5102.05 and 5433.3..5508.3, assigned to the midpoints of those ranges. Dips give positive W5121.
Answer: 3.22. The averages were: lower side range 87.4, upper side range 140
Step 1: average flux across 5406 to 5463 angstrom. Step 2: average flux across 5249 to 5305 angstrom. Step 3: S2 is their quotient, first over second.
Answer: 1.21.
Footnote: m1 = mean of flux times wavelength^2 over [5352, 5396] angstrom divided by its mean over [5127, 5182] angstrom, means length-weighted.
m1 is 2.0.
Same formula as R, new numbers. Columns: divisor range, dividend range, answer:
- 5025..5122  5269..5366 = 1.48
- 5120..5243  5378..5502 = 1.58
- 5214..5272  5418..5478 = 1.22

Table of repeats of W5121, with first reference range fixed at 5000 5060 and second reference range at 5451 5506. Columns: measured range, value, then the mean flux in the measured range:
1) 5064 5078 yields 1.3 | 84.8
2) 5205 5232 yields 2.2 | 101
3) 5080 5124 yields 5.8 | 83.9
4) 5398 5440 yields -1.6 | 138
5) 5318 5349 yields 0.8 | 120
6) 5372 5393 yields -2.8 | 146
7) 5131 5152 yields 3.4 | 85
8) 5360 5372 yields -0.8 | 135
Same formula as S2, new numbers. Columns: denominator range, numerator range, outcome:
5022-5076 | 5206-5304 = 1.30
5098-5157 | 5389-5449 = 1.68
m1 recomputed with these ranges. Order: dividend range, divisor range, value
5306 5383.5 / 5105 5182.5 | 1.84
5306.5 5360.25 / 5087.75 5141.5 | 1.69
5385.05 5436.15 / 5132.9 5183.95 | 1.98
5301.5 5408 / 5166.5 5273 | 1.44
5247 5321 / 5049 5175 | 1.58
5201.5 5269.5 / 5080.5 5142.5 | 1.37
